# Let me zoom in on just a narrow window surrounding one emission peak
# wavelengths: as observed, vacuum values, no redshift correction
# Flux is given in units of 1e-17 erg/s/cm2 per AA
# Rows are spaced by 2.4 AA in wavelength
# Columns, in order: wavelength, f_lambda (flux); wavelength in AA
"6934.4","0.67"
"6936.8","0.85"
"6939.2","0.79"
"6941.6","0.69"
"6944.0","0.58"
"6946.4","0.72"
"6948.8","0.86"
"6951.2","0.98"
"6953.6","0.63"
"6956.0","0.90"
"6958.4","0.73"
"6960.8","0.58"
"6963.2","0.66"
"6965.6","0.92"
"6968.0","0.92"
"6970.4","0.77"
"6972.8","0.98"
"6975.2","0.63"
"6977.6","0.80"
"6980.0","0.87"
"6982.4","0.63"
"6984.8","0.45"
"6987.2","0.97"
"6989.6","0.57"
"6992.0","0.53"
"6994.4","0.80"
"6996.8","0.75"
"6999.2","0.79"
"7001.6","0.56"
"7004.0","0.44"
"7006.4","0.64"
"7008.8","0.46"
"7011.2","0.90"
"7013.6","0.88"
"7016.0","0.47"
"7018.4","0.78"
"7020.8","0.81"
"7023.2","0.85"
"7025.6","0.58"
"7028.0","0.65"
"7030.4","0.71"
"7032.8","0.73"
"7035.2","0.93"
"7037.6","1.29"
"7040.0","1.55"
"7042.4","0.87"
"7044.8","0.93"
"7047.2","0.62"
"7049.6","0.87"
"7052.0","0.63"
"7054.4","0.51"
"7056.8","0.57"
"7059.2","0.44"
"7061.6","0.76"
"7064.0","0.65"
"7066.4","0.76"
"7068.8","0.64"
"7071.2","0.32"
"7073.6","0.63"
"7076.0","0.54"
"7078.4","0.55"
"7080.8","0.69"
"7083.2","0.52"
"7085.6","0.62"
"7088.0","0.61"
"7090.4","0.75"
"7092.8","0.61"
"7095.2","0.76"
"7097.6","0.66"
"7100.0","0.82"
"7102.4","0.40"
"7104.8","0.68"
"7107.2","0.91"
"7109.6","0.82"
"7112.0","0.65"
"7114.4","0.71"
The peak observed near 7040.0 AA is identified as [O III] 5007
